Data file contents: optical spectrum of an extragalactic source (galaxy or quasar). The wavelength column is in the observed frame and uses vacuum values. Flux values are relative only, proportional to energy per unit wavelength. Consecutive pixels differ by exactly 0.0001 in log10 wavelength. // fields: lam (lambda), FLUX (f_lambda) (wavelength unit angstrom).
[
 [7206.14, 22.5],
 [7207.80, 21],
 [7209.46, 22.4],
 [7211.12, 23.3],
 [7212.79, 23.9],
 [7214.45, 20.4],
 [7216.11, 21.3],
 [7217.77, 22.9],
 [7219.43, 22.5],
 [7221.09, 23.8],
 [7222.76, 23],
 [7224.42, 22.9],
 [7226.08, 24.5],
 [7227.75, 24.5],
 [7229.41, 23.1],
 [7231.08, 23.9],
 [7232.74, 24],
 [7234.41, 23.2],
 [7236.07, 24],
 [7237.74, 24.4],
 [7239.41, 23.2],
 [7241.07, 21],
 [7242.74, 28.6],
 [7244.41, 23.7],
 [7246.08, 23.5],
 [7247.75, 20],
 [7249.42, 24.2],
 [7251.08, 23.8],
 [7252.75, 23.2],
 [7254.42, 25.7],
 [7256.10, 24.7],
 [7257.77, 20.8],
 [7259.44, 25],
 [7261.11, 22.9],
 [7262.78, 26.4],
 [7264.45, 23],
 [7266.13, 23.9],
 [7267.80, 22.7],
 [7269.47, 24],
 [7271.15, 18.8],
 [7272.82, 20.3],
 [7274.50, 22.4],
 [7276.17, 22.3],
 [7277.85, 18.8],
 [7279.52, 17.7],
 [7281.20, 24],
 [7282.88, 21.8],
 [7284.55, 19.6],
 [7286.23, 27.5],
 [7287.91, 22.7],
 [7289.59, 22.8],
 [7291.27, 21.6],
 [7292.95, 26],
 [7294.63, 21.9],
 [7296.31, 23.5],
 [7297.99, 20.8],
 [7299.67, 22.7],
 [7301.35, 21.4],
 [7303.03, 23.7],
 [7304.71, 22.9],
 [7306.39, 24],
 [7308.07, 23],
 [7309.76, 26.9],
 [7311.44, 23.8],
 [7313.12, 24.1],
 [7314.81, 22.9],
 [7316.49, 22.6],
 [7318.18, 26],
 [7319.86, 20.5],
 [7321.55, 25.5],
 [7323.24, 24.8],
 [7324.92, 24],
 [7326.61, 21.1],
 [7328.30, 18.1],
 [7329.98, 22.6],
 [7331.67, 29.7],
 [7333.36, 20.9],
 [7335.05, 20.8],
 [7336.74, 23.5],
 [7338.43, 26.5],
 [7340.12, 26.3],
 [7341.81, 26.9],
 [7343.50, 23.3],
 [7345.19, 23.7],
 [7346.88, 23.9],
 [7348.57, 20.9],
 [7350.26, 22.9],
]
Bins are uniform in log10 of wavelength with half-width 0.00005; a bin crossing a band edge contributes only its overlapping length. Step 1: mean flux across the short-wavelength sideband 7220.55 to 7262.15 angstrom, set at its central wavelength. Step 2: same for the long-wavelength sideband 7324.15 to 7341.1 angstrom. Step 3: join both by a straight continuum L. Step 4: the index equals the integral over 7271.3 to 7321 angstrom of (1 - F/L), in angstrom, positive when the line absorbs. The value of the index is 1.75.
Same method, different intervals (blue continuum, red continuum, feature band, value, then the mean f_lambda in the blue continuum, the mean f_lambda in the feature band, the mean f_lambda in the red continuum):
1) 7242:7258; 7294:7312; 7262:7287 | 1.5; 23.9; 22.2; 23.2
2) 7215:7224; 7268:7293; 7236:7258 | -1.4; 22.6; 23.7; 21.9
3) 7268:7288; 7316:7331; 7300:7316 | -0.8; 21.7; 23.6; 22.9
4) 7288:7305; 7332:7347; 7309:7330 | 0.2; 22.7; 23.3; 24.2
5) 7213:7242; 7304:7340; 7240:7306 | 1.5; 23.1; 22.8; 23.6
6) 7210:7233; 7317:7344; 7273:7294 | 1.1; 23.1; 22.2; 23.8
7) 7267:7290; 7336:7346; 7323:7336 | 1.0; 21.8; 22.7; 25.1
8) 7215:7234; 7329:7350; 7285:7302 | 0.5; 23.3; 23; 24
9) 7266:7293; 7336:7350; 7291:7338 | 0.1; 22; 23.2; 24.3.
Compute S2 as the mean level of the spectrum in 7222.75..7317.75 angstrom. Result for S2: 23.1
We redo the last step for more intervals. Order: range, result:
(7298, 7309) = 22.8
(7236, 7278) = 23.2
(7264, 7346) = 23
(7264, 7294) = 22.2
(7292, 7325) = 23.5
